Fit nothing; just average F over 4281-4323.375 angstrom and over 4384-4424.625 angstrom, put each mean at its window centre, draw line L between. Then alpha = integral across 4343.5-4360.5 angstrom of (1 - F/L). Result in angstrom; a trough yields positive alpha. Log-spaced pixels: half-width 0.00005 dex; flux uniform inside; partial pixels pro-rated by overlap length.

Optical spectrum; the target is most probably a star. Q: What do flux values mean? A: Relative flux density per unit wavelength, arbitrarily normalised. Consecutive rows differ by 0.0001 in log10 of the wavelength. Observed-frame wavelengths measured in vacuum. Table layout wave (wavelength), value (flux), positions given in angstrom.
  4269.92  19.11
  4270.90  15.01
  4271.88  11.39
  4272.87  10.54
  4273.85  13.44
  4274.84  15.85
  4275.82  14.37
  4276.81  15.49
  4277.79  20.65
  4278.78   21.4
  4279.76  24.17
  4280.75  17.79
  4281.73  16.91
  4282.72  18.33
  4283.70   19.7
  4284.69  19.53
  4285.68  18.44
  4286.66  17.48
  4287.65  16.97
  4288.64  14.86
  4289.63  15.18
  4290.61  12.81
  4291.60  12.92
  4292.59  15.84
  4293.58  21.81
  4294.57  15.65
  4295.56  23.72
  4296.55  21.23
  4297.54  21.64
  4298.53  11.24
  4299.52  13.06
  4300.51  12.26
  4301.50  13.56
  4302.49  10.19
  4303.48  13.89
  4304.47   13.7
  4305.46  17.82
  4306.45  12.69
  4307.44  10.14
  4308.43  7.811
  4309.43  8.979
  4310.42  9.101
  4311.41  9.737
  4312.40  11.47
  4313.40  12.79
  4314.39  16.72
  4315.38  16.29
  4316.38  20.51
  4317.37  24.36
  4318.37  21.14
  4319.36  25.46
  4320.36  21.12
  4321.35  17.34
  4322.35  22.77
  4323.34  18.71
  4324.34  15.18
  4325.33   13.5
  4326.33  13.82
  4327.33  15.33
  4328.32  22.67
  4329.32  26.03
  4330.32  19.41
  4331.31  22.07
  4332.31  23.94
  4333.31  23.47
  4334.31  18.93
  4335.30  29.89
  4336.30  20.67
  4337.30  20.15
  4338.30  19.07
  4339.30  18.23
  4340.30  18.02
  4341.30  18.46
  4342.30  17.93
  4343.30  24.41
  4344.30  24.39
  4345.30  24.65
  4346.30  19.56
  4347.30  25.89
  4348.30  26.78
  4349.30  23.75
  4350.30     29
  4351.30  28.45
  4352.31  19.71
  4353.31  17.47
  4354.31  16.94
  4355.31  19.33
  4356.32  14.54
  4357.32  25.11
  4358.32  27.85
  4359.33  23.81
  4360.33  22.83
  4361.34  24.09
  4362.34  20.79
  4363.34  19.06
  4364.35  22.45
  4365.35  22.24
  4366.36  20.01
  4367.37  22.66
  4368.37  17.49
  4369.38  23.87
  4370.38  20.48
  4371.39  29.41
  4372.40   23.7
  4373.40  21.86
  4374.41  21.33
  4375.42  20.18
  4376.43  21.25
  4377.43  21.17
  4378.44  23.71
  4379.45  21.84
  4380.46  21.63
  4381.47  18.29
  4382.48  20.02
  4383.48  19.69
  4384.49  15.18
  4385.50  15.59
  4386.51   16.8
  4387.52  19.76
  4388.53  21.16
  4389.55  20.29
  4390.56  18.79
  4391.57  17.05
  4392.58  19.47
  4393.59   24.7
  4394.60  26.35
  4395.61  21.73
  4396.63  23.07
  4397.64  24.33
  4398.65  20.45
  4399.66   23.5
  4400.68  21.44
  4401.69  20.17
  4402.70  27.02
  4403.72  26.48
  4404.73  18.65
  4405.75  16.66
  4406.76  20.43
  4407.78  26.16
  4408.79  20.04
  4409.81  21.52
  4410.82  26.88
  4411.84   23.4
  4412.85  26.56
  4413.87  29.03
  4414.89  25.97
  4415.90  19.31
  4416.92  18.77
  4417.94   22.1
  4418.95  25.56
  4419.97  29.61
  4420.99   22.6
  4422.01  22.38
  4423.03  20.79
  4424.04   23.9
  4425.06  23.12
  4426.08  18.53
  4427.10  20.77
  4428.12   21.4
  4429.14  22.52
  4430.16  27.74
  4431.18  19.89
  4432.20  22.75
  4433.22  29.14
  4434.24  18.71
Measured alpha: -3.5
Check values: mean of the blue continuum 16.2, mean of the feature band 23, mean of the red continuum 22.1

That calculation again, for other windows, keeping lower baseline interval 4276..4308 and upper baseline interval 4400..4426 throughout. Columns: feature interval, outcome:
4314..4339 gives -2.6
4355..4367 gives -1.0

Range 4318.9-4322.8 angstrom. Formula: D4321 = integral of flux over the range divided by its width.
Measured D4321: 21.6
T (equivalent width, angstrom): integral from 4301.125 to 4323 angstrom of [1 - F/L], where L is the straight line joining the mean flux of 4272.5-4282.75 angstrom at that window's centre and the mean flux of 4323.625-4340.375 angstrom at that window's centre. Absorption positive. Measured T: 4.24 angstrom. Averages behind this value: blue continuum 17.2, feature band 15.4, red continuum 20.1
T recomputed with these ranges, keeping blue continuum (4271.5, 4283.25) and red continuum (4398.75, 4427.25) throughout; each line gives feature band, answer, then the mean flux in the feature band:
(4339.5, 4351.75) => -2.1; 23.3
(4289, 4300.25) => 0.5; 16.7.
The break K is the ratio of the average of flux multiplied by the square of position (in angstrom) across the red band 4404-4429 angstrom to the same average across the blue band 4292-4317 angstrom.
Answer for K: 1.65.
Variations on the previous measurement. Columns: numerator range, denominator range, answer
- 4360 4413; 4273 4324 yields 1.37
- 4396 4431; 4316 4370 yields 1.11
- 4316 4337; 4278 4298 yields 1.15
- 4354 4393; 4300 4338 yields 1.24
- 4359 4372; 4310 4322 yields 1.32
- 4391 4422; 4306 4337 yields 1.34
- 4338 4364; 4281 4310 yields 1.46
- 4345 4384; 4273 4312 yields 1.47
